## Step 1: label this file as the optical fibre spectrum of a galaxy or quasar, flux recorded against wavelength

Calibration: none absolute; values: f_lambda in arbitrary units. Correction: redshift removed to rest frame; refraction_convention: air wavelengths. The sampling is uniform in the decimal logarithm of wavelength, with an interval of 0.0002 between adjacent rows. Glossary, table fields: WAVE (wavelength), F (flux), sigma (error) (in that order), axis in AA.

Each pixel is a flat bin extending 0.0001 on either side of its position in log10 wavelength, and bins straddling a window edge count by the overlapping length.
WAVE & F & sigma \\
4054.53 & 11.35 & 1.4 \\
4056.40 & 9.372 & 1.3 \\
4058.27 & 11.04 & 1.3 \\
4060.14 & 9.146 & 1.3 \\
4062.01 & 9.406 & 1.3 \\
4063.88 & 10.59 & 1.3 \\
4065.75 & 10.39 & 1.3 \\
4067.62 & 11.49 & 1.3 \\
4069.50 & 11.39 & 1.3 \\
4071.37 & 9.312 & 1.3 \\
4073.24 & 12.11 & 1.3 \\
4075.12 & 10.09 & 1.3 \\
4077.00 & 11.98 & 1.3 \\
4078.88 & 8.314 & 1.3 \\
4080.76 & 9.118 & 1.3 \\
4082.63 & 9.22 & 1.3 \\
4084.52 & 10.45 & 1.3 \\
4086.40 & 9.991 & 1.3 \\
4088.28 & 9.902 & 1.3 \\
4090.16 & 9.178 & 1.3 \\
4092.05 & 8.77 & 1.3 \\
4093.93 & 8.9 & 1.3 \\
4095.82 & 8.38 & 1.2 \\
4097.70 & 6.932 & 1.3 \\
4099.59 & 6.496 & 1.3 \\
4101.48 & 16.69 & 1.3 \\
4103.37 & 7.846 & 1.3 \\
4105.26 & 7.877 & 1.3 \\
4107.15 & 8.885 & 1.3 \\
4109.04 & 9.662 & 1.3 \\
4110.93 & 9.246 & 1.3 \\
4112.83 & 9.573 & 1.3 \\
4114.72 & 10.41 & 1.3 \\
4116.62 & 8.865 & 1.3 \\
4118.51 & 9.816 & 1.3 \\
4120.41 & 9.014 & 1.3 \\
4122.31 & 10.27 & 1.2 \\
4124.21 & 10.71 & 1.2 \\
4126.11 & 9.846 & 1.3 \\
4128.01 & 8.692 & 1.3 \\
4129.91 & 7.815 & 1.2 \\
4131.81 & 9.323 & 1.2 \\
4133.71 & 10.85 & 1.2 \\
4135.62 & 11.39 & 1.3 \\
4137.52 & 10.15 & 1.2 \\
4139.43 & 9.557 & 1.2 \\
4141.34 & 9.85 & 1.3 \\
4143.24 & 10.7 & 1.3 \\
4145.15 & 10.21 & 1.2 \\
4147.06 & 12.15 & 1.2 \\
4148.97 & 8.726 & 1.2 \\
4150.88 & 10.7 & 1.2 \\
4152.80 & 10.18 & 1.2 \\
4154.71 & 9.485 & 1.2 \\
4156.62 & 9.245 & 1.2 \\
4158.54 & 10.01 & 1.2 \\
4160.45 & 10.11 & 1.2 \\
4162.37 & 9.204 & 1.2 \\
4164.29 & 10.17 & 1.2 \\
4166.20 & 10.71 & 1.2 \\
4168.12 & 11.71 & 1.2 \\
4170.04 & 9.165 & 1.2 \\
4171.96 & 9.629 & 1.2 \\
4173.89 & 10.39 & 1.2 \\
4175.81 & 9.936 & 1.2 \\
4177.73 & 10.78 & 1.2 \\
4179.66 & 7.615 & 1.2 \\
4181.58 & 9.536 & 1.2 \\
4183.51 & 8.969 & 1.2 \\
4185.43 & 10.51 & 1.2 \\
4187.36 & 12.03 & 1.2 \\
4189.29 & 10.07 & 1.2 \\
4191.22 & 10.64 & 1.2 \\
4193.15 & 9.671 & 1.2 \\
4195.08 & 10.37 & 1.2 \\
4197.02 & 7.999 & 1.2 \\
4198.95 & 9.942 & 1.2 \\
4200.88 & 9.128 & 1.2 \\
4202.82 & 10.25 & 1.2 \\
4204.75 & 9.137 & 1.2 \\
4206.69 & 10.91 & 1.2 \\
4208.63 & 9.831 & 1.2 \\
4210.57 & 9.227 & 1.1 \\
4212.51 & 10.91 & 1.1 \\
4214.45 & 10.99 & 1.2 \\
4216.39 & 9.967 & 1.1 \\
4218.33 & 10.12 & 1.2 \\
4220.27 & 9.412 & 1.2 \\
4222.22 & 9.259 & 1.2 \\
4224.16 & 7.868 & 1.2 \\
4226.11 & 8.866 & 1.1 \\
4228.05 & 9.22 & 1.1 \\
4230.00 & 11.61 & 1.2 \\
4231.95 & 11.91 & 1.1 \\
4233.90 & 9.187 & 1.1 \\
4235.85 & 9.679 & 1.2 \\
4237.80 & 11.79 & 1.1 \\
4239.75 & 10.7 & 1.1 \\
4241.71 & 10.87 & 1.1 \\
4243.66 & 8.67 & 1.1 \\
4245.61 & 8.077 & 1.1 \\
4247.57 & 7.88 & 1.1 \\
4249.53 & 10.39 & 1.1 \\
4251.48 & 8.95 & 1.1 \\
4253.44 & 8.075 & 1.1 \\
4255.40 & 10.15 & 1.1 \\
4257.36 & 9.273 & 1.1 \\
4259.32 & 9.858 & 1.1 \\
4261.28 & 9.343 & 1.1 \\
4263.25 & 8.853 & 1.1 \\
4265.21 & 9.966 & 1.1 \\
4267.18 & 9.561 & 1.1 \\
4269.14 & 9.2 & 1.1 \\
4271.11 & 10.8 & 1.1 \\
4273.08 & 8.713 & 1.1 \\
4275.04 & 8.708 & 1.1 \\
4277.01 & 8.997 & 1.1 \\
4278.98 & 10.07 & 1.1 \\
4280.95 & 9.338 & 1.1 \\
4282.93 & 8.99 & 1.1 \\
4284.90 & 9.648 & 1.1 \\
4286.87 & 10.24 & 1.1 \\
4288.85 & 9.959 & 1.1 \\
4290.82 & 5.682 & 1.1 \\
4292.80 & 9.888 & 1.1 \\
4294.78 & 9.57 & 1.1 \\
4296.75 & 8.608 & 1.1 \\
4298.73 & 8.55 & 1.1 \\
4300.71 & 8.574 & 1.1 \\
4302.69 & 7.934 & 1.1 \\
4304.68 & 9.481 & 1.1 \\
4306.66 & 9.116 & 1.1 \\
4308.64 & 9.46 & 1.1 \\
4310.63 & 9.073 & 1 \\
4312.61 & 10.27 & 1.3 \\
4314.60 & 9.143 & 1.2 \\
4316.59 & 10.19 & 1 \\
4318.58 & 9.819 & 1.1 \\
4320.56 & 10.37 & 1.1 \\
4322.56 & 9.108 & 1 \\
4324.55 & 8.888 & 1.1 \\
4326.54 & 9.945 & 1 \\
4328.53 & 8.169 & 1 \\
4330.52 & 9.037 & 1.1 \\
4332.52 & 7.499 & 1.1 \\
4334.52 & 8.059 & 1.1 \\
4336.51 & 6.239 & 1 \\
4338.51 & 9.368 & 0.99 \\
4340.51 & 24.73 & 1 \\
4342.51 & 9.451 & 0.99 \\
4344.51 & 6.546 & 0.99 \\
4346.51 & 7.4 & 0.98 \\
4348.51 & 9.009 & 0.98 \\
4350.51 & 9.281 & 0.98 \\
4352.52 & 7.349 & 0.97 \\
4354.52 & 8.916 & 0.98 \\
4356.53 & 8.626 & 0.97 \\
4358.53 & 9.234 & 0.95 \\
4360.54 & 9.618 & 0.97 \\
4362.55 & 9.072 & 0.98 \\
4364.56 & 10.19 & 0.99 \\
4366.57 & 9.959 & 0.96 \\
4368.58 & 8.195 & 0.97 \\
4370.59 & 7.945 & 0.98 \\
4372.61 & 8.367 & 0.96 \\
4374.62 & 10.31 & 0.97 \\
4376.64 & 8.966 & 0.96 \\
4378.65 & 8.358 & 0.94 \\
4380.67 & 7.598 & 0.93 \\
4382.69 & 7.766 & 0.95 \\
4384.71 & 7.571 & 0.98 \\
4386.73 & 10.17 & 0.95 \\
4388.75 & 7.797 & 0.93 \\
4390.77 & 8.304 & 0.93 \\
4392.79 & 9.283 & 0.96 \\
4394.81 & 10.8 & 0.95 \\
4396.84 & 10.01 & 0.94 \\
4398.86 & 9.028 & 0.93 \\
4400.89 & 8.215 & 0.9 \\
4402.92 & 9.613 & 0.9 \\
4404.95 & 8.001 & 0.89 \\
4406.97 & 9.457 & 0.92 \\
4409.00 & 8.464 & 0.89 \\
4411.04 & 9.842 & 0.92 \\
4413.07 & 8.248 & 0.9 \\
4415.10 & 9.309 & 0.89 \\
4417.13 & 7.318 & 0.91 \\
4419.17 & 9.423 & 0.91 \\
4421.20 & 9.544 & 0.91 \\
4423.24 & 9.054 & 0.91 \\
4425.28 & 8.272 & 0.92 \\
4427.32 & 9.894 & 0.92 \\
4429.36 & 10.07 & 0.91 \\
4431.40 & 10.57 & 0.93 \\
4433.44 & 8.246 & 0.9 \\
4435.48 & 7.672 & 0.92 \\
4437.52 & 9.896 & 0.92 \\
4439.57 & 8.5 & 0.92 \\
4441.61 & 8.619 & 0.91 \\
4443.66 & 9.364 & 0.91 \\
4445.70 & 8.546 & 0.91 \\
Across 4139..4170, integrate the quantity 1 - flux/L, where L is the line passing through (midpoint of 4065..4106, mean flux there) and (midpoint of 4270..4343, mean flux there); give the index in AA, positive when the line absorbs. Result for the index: -1.5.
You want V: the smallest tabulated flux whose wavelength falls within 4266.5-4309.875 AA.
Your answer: 5.682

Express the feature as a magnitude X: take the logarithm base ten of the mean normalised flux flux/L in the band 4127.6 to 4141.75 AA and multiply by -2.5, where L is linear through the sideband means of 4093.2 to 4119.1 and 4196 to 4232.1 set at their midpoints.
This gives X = -0.04 mag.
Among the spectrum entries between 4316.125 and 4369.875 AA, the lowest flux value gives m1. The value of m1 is 6.239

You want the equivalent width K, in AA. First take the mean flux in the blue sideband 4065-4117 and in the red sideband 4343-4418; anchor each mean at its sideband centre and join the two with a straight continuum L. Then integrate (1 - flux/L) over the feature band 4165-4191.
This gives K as -1.87 AA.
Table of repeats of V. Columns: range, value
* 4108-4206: 7.615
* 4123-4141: 7.815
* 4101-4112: 7.846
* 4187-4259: 7.868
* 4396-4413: 8.001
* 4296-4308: 7.934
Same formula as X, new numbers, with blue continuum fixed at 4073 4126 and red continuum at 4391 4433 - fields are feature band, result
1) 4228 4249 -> -0.07 mag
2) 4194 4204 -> -0.01 mag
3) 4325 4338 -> 0.13 mag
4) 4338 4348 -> -0.23 mag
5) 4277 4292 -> 0.03 mag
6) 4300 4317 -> 0.01 mag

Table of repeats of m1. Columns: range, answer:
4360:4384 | 7.598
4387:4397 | 7.797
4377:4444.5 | 7.318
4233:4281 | 7.88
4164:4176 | 9.165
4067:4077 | 9.312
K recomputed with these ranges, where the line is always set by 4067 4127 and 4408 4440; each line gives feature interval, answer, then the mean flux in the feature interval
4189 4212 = -0.7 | 9.78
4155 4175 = -1.0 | 10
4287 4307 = 1.1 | 8.79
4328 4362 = -0.5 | 9.34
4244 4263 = 0.6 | 9.09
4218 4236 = -0.5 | 9.7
